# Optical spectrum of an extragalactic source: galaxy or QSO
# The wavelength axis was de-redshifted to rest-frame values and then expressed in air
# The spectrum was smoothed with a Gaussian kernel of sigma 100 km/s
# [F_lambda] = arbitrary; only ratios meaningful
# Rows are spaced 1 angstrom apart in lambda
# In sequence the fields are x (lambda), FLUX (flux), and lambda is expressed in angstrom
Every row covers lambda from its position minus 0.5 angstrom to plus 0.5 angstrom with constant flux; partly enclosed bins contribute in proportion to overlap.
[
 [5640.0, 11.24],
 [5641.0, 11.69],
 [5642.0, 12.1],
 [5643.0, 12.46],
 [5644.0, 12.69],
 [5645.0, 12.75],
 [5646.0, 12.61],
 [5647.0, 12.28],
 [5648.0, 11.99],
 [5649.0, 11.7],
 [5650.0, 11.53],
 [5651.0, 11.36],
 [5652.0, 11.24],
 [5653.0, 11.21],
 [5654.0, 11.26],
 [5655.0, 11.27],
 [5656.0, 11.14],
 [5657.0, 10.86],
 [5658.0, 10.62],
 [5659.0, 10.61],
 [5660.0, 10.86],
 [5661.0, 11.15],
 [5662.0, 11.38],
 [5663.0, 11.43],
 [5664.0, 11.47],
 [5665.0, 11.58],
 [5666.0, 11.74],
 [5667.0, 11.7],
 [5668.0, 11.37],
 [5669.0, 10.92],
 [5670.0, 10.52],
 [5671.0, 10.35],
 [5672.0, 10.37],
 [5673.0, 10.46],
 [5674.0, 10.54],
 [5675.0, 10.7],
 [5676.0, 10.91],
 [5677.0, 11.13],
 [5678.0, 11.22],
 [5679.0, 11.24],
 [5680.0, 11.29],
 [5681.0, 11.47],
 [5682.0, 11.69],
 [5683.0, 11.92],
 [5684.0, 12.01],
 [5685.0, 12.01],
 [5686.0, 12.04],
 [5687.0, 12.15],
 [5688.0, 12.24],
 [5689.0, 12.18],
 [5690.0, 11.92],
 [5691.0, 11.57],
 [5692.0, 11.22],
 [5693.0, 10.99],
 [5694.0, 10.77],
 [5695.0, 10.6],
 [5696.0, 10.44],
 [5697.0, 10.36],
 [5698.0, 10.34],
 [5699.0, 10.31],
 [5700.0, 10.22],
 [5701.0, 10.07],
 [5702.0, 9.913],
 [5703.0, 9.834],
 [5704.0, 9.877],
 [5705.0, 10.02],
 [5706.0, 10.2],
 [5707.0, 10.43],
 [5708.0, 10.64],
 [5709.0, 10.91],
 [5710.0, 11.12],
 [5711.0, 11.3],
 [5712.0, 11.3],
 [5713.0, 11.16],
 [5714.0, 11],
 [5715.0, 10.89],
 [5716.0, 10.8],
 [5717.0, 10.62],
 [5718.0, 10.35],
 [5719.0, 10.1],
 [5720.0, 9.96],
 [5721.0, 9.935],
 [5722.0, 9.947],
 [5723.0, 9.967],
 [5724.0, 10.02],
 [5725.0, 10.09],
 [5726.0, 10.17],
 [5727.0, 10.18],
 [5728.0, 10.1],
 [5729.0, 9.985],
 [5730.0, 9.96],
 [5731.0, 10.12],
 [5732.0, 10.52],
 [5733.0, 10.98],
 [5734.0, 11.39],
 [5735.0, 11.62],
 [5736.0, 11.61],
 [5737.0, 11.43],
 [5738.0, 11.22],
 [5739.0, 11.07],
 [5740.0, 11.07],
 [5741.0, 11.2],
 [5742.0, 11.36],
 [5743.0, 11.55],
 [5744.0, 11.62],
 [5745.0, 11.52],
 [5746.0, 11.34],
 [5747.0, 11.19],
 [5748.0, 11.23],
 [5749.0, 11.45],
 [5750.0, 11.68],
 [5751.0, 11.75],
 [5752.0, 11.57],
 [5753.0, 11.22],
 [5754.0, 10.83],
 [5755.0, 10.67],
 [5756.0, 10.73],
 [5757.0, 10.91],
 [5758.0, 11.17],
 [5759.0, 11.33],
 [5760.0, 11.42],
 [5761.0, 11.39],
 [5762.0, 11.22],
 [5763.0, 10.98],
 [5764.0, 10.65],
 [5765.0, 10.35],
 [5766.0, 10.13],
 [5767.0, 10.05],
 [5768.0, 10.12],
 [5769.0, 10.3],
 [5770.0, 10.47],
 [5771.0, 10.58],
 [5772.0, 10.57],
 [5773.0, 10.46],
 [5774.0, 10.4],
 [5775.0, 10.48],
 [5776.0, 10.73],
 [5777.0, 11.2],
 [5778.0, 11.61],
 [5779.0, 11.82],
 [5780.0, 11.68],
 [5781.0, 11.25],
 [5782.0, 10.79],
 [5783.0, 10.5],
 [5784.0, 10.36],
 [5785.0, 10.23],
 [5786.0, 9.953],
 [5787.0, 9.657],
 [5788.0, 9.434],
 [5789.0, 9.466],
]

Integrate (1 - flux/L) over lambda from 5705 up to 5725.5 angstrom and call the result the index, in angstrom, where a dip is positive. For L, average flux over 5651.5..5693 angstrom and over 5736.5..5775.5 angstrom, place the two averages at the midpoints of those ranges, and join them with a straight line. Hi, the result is 1.1 angstrom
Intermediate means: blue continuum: 11.3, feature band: 10.5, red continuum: 11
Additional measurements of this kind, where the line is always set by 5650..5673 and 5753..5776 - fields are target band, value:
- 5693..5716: 0.8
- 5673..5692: -0.9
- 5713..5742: 0.6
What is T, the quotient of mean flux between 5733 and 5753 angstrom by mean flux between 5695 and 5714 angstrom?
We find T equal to 1.09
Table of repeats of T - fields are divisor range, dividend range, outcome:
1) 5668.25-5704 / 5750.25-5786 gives 0.99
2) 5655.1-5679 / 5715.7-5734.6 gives 0.93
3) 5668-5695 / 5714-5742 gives 0.94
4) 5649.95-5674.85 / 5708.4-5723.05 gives 0.96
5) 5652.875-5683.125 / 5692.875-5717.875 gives 0.95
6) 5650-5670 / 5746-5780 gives 0.98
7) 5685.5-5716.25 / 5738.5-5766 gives 1.03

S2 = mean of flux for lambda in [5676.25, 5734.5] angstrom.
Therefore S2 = 10.8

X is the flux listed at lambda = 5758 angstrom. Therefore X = 11.17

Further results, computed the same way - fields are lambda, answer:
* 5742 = 11.36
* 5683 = 11.92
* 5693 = 10.99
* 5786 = 9.953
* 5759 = 11.33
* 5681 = 11.47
